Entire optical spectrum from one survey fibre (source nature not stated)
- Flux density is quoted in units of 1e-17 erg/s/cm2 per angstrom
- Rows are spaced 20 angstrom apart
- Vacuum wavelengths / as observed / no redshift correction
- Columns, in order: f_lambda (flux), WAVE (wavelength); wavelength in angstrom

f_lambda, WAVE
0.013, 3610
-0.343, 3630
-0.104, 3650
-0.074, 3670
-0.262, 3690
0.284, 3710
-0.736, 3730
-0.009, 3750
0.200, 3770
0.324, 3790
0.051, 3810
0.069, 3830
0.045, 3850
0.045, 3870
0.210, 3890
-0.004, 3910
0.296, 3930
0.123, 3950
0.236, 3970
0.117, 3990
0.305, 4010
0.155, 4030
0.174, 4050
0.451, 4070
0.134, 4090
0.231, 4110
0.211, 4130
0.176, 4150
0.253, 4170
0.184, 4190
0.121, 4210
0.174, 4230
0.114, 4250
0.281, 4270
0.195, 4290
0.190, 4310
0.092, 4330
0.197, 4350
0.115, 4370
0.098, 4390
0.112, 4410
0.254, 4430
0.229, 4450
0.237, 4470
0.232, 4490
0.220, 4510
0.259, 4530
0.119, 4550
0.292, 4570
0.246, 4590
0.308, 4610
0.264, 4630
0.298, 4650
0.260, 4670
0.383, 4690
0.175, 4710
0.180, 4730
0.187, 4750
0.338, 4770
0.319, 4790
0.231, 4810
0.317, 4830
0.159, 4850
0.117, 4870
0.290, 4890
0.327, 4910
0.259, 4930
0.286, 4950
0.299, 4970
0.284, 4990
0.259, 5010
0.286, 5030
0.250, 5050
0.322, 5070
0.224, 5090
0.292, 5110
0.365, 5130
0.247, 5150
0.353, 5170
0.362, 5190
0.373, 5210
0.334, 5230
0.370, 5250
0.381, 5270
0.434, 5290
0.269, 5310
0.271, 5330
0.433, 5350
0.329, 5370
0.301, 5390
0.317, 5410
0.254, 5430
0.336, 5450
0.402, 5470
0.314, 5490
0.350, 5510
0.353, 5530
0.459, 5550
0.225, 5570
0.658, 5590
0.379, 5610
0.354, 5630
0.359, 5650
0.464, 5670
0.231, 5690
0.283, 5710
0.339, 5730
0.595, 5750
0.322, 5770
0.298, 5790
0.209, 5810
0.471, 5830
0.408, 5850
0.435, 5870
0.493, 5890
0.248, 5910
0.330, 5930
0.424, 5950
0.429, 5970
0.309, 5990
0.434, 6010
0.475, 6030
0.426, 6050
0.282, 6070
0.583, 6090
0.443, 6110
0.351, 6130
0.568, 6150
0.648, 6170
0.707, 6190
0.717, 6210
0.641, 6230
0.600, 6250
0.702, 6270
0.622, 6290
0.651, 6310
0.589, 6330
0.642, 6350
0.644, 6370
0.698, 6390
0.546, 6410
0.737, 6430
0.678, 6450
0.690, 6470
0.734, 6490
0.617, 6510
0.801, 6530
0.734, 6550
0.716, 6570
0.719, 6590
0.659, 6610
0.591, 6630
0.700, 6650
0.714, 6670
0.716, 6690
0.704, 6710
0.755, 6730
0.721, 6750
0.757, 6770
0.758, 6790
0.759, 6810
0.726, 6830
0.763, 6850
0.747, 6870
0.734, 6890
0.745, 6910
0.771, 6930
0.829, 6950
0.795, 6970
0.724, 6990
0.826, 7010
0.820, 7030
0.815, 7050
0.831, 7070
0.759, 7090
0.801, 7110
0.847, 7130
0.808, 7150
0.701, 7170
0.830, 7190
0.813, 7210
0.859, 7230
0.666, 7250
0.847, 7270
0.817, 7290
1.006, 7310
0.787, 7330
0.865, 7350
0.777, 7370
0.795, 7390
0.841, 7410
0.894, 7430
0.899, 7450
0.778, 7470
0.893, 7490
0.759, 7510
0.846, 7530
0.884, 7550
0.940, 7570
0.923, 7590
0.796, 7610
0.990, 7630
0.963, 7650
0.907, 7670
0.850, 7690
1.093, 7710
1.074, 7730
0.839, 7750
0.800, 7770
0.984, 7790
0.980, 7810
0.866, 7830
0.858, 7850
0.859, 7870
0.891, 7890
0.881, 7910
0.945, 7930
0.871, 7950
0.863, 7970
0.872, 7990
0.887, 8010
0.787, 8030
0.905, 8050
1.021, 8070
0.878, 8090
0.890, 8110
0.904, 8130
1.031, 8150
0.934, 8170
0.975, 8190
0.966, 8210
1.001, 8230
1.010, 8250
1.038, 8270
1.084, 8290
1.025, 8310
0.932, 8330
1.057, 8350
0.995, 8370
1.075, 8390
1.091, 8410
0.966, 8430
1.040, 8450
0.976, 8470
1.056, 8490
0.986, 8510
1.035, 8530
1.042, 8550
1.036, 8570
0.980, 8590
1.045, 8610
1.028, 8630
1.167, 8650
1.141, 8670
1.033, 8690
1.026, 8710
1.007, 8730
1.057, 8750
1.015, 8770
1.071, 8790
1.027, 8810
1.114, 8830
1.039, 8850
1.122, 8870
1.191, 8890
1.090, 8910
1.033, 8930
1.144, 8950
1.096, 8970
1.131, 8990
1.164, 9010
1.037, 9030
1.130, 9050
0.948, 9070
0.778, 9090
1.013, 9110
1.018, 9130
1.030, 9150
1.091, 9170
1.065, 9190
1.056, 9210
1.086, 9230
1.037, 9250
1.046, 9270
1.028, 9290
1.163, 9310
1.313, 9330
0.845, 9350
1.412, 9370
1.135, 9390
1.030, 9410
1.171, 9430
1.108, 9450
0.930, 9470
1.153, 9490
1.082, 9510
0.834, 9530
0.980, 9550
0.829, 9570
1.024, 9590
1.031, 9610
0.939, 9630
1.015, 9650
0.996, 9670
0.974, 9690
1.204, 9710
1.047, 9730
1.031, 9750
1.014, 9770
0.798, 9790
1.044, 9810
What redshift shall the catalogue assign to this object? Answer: 0.541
